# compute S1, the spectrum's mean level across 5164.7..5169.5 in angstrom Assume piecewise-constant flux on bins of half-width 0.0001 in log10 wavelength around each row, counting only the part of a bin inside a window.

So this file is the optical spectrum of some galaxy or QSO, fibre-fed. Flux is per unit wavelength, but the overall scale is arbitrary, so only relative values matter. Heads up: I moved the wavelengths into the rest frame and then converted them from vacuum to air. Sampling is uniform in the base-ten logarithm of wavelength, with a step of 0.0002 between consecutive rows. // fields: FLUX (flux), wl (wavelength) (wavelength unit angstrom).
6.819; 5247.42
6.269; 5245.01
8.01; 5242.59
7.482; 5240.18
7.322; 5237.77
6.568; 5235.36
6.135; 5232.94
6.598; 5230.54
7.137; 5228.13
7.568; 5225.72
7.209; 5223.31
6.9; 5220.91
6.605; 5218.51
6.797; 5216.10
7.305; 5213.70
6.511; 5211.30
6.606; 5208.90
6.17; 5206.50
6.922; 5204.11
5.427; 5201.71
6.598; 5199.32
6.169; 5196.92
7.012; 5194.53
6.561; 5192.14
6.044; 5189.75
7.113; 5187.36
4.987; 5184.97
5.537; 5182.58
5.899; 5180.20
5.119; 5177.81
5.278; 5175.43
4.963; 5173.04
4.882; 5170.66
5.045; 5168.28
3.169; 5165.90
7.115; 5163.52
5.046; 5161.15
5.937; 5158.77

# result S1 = 4.12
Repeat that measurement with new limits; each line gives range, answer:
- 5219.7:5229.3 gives 7.2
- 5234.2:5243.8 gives 7.35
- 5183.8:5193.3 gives 6.18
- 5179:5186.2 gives 5.48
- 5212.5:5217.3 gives 7.05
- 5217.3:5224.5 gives 6.91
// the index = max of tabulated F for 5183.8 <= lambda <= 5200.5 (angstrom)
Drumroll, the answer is 7.113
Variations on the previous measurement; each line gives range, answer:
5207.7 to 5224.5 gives 7.305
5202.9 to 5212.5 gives 6.922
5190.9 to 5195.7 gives 7.012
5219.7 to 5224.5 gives 7.209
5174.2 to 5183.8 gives 5.899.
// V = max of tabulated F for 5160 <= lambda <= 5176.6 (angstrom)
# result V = 7.115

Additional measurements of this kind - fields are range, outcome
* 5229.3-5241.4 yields 7.482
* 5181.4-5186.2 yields 5.537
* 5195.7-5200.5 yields 6.598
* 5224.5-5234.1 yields 7.568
